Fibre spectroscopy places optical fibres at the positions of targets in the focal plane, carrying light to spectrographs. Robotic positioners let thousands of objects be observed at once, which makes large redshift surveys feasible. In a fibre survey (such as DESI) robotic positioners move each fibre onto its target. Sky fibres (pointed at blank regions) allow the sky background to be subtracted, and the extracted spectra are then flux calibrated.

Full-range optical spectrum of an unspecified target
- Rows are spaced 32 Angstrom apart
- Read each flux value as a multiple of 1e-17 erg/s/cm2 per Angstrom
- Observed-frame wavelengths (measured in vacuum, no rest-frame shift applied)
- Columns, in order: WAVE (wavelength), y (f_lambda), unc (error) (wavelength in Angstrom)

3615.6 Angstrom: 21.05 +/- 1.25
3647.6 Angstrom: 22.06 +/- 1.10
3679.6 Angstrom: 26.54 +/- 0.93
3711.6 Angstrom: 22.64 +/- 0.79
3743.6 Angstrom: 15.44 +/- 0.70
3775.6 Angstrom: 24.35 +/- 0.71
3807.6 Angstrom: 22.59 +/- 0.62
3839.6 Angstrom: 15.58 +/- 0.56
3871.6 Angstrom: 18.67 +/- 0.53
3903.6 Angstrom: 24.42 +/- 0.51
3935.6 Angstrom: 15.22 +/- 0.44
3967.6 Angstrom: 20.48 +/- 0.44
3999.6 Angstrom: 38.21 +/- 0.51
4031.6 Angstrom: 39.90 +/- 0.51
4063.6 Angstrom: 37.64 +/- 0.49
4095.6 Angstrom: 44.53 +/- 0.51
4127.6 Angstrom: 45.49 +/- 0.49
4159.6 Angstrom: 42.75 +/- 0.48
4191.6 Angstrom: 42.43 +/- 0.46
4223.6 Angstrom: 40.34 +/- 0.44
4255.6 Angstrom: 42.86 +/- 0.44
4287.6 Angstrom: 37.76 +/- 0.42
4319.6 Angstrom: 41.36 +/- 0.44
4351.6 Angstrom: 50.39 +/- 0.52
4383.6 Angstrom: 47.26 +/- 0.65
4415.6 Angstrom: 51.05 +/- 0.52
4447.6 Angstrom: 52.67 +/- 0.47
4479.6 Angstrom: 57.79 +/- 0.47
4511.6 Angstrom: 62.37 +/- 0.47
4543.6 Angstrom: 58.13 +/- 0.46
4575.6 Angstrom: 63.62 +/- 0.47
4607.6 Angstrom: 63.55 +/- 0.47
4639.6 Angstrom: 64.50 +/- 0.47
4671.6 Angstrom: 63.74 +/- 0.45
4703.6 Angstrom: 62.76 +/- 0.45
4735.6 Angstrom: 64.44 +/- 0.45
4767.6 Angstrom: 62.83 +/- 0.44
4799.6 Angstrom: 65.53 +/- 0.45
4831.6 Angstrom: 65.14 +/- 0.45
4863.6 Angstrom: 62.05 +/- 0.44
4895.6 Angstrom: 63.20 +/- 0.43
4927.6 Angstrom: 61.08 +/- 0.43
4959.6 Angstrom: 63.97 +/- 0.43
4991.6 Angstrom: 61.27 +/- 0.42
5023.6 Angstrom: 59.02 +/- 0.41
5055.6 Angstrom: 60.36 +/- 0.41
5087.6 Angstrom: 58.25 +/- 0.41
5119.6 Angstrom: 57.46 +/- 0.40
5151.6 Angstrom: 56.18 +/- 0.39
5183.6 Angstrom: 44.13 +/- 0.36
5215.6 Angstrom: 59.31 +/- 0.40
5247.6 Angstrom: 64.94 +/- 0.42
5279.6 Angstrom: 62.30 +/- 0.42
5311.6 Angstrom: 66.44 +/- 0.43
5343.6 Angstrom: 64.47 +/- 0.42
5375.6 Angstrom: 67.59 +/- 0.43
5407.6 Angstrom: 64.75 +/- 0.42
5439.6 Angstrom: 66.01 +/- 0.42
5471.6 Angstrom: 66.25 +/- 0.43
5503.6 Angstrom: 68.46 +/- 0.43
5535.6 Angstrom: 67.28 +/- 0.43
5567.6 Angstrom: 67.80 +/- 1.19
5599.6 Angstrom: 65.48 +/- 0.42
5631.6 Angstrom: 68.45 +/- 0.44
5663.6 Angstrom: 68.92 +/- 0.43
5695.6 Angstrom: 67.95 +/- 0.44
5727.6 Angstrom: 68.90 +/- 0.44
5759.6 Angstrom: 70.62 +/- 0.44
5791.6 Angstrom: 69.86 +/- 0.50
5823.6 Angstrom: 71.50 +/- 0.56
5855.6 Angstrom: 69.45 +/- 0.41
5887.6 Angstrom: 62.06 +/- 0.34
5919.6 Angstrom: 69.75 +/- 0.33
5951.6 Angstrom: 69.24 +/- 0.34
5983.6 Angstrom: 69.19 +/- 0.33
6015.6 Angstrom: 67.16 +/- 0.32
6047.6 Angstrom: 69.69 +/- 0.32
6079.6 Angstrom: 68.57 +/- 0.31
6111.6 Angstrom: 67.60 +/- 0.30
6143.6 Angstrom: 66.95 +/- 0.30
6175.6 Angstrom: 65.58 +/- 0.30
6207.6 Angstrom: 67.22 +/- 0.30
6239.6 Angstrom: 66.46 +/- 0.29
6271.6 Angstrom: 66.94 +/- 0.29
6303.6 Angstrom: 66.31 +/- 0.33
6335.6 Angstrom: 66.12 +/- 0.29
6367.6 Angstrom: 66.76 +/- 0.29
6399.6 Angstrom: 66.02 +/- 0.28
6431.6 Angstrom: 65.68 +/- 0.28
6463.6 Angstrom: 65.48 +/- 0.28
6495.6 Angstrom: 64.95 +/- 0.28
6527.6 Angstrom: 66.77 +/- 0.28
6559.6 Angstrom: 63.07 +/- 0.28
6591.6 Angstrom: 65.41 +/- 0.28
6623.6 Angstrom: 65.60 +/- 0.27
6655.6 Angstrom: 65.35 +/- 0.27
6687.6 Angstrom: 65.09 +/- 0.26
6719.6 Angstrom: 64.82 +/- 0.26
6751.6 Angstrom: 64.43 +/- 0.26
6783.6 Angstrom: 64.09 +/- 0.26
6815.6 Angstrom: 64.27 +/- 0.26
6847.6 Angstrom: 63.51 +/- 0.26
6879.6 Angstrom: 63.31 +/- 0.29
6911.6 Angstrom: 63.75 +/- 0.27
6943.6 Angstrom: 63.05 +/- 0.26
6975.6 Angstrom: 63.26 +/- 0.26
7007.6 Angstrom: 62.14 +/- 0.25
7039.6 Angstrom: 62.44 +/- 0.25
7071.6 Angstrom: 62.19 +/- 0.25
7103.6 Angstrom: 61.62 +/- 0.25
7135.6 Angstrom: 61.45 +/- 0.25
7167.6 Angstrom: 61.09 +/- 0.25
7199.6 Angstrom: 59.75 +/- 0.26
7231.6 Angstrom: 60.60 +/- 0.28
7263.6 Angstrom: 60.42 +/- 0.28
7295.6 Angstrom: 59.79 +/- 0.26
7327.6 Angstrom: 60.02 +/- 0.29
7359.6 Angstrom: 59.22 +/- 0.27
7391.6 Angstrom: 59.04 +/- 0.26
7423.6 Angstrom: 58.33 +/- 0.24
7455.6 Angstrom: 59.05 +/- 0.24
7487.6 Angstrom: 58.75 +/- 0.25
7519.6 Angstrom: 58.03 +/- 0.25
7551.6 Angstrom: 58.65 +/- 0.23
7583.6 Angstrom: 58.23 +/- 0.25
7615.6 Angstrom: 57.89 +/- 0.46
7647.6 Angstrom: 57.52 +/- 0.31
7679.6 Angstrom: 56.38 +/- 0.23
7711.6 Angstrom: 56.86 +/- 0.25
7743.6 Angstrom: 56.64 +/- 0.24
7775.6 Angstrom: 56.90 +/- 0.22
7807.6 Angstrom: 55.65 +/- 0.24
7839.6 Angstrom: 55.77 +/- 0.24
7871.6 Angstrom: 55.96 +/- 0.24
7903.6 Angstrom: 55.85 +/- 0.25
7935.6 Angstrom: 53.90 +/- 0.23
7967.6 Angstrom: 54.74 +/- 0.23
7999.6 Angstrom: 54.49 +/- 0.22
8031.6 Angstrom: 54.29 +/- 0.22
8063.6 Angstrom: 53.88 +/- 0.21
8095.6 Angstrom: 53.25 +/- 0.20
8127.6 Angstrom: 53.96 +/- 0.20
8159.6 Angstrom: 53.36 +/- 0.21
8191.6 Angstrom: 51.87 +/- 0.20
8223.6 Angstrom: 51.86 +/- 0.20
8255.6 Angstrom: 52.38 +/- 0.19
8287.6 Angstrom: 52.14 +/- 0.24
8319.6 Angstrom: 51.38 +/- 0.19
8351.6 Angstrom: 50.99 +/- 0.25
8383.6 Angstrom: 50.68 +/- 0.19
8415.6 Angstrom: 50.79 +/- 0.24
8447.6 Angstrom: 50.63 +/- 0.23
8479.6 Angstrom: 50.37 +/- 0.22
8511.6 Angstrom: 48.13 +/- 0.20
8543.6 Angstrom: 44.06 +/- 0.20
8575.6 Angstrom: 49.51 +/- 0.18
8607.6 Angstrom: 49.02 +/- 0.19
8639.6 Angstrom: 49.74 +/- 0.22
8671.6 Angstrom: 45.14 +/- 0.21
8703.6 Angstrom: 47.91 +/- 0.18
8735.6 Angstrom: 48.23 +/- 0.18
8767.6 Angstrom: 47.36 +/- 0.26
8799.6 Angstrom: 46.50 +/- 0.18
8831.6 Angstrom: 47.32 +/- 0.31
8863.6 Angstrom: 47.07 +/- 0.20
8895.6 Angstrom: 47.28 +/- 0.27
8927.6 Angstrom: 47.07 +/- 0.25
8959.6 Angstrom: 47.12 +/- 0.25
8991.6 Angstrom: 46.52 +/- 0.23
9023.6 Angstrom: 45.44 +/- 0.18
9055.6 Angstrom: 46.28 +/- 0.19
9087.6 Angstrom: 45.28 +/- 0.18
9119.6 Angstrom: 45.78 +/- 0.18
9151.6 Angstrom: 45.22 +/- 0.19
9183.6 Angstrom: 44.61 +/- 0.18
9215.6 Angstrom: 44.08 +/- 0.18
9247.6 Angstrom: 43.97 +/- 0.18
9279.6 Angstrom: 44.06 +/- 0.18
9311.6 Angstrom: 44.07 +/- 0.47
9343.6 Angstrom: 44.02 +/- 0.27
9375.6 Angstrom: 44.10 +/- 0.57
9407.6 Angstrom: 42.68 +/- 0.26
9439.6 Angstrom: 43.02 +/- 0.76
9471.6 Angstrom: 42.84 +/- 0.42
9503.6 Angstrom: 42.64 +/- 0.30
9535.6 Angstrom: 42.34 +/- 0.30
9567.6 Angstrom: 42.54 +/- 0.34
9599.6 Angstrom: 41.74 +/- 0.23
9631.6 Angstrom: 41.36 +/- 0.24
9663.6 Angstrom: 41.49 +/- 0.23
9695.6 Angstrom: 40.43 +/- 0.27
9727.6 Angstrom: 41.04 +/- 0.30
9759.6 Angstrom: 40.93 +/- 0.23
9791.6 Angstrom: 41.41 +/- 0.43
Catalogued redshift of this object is 0.00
